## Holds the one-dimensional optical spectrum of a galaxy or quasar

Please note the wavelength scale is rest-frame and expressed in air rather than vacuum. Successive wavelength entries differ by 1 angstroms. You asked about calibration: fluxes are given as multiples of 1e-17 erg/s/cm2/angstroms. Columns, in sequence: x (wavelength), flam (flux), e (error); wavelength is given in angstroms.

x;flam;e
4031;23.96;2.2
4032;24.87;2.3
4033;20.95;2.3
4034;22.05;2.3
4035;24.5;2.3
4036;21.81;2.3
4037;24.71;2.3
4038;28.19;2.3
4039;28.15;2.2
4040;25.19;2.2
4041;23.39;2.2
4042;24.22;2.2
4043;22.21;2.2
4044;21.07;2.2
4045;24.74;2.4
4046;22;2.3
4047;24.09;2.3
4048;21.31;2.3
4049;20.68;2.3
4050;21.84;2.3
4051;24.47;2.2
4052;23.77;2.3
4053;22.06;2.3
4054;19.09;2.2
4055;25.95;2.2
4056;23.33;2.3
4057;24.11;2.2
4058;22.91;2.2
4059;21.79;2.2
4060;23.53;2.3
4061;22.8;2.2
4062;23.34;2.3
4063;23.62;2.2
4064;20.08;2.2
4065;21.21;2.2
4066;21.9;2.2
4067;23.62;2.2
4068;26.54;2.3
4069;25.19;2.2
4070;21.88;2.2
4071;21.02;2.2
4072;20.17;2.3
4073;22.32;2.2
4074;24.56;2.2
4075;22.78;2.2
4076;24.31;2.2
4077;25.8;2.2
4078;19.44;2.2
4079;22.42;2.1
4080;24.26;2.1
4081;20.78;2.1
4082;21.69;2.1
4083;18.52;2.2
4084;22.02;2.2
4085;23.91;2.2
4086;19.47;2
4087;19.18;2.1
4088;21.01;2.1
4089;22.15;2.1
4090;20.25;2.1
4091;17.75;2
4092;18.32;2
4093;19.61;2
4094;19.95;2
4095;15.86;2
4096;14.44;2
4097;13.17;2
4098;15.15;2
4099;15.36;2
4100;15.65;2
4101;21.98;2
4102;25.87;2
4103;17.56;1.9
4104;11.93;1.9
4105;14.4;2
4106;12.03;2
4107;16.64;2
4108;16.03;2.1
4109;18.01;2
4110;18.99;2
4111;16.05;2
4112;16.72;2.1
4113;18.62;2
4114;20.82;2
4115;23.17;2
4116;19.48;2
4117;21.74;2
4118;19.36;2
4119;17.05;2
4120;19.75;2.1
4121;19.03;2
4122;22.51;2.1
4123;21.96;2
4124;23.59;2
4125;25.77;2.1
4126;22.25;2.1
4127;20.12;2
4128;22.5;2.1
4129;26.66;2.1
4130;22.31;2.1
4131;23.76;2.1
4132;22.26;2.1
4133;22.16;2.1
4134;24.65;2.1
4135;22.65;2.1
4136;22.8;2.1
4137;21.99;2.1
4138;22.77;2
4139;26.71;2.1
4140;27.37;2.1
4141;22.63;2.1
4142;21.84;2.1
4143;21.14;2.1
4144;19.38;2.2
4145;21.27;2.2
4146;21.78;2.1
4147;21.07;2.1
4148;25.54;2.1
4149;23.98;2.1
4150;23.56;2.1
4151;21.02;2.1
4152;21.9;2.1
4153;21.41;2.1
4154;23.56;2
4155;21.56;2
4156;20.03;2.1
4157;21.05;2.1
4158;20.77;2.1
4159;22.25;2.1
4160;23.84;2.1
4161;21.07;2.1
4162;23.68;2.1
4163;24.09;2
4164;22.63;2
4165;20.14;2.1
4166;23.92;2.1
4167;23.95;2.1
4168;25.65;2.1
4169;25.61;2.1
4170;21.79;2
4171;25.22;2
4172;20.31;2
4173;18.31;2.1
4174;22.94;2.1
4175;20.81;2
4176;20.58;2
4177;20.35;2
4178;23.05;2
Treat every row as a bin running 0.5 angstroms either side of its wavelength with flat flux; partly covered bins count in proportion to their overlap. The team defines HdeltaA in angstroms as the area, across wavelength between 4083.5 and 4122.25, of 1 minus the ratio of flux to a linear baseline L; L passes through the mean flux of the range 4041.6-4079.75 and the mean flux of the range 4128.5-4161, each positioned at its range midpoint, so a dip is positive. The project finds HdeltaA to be 7.3 angstroms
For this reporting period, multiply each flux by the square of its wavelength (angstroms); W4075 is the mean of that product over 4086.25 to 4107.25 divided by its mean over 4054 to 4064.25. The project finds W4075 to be 0.78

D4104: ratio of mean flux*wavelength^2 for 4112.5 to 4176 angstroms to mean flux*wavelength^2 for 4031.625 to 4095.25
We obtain 1.03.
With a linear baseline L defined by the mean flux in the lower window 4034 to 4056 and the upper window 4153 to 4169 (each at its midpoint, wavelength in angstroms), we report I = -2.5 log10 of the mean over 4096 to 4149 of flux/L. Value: 0.12 mag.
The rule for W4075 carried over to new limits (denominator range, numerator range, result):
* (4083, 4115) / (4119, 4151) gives 1.27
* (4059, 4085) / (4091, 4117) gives 0.79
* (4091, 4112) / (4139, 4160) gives 1.35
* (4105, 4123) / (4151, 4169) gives 1.24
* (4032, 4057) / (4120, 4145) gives 1.02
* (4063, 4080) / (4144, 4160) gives 1.01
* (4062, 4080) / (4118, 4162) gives 1.01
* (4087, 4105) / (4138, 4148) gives 1.30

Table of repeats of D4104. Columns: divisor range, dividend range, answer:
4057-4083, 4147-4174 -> 1.04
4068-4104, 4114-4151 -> 1.12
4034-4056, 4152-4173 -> 1.02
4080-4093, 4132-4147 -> 1.14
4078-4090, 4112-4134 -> 1.04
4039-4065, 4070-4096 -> 0.93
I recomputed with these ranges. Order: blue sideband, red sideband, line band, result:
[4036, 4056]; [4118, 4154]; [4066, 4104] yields 0.125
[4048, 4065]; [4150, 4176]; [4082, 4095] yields 0.125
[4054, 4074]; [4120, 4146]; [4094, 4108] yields 0.365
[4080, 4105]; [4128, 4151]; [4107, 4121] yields 0.107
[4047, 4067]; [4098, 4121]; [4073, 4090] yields -0.078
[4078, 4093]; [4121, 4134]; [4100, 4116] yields 0.219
